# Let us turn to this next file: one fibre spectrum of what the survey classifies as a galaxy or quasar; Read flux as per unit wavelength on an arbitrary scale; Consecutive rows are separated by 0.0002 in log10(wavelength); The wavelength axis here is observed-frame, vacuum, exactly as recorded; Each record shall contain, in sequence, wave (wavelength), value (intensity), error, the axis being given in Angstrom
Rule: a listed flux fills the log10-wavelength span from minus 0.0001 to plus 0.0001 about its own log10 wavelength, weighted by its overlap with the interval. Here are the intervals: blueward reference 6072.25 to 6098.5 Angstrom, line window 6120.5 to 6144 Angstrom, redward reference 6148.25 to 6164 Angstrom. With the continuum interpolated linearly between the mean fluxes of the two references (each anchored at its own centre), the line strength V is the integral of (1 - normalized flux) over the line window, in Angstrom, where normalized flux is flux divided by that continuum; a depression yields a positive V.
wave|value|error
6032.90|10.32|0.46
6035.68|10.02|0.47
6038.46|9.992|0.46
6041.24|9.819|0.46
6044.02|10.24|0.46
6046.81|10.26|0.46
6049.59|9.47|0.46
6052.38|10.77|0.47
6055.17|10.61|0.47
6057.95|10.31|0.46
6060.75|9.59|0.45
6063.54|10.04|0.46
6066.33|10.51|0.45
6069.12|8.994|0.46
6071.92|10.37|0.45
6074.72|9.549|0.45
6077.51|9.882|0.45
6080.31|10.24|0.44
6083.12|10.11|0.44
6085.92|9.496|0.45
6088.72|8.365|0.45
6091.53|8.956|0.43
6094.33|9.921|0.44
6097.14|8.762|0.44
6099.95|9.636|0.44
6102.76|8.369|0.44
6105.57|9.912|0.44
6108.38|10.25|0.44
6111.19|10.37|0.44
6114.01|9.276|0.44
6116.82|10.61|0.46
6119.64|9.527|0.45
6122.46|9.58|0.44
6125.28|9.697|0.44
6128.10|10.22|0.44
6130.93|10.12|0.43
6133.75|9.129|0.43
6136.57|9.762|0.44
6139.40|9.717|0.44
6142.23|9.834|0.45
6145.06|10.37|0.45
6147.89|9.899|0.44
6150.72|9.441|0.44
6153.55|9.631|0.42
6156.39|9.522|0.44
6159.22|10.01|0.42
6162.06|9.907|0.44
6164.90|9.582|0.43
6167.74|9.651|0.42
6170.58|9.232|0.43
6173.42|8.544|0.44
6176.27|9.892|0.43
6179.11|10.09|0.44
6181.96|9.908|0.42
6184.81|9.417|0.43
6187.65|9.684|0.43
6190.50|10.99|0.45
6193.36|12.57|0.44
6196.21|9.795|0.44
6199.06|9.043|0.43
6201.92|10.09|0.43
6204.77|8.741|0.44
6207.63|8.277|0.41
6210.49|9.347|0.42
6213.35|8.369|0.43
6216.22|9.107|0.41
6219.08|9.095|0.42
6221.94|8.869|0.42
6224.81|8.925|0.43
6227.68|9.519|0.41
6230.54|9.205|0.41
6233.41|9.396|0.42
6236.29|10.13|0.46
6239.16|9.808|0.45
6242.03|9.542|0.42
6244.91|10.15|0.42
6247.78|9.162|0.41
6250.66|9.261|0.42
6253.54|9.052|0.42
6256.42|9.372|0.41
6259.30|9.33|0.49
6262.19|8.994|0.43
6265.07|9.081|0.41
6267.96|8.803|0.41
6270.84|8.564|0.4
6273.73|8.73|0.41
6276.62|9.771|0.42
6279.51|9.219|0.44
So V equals -0.28 Angstrom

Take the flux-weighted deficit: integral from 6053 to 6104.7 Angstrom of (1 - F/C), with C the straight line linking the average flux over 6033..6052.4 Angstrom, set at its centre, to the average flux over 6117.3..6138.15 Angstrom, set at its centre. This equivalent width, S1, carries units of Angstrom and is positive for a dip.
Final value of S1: 1.3 Angstrom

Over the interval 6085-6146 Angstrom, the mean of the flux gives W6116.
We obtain 9.63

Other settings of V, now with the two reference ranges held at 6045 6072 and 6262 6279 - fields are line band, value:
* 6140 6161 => -0.43 Angstrom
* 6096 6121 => 0.46 Angstrom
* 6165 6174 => 0.24 Angstrom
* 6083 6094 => 0.81 Angstrom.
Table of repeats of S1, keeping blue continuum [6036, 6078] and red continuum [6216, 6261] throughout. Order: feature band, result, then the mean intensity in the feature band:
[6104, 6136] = -0.21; 9.87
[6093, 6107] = 0.79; 9.32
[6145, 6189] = -0.08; 9.65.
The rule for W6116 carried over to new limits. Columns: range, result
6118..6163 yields 9.78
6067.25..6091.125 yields 9.61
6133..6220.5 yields 9.64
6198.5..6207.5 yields 9.17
